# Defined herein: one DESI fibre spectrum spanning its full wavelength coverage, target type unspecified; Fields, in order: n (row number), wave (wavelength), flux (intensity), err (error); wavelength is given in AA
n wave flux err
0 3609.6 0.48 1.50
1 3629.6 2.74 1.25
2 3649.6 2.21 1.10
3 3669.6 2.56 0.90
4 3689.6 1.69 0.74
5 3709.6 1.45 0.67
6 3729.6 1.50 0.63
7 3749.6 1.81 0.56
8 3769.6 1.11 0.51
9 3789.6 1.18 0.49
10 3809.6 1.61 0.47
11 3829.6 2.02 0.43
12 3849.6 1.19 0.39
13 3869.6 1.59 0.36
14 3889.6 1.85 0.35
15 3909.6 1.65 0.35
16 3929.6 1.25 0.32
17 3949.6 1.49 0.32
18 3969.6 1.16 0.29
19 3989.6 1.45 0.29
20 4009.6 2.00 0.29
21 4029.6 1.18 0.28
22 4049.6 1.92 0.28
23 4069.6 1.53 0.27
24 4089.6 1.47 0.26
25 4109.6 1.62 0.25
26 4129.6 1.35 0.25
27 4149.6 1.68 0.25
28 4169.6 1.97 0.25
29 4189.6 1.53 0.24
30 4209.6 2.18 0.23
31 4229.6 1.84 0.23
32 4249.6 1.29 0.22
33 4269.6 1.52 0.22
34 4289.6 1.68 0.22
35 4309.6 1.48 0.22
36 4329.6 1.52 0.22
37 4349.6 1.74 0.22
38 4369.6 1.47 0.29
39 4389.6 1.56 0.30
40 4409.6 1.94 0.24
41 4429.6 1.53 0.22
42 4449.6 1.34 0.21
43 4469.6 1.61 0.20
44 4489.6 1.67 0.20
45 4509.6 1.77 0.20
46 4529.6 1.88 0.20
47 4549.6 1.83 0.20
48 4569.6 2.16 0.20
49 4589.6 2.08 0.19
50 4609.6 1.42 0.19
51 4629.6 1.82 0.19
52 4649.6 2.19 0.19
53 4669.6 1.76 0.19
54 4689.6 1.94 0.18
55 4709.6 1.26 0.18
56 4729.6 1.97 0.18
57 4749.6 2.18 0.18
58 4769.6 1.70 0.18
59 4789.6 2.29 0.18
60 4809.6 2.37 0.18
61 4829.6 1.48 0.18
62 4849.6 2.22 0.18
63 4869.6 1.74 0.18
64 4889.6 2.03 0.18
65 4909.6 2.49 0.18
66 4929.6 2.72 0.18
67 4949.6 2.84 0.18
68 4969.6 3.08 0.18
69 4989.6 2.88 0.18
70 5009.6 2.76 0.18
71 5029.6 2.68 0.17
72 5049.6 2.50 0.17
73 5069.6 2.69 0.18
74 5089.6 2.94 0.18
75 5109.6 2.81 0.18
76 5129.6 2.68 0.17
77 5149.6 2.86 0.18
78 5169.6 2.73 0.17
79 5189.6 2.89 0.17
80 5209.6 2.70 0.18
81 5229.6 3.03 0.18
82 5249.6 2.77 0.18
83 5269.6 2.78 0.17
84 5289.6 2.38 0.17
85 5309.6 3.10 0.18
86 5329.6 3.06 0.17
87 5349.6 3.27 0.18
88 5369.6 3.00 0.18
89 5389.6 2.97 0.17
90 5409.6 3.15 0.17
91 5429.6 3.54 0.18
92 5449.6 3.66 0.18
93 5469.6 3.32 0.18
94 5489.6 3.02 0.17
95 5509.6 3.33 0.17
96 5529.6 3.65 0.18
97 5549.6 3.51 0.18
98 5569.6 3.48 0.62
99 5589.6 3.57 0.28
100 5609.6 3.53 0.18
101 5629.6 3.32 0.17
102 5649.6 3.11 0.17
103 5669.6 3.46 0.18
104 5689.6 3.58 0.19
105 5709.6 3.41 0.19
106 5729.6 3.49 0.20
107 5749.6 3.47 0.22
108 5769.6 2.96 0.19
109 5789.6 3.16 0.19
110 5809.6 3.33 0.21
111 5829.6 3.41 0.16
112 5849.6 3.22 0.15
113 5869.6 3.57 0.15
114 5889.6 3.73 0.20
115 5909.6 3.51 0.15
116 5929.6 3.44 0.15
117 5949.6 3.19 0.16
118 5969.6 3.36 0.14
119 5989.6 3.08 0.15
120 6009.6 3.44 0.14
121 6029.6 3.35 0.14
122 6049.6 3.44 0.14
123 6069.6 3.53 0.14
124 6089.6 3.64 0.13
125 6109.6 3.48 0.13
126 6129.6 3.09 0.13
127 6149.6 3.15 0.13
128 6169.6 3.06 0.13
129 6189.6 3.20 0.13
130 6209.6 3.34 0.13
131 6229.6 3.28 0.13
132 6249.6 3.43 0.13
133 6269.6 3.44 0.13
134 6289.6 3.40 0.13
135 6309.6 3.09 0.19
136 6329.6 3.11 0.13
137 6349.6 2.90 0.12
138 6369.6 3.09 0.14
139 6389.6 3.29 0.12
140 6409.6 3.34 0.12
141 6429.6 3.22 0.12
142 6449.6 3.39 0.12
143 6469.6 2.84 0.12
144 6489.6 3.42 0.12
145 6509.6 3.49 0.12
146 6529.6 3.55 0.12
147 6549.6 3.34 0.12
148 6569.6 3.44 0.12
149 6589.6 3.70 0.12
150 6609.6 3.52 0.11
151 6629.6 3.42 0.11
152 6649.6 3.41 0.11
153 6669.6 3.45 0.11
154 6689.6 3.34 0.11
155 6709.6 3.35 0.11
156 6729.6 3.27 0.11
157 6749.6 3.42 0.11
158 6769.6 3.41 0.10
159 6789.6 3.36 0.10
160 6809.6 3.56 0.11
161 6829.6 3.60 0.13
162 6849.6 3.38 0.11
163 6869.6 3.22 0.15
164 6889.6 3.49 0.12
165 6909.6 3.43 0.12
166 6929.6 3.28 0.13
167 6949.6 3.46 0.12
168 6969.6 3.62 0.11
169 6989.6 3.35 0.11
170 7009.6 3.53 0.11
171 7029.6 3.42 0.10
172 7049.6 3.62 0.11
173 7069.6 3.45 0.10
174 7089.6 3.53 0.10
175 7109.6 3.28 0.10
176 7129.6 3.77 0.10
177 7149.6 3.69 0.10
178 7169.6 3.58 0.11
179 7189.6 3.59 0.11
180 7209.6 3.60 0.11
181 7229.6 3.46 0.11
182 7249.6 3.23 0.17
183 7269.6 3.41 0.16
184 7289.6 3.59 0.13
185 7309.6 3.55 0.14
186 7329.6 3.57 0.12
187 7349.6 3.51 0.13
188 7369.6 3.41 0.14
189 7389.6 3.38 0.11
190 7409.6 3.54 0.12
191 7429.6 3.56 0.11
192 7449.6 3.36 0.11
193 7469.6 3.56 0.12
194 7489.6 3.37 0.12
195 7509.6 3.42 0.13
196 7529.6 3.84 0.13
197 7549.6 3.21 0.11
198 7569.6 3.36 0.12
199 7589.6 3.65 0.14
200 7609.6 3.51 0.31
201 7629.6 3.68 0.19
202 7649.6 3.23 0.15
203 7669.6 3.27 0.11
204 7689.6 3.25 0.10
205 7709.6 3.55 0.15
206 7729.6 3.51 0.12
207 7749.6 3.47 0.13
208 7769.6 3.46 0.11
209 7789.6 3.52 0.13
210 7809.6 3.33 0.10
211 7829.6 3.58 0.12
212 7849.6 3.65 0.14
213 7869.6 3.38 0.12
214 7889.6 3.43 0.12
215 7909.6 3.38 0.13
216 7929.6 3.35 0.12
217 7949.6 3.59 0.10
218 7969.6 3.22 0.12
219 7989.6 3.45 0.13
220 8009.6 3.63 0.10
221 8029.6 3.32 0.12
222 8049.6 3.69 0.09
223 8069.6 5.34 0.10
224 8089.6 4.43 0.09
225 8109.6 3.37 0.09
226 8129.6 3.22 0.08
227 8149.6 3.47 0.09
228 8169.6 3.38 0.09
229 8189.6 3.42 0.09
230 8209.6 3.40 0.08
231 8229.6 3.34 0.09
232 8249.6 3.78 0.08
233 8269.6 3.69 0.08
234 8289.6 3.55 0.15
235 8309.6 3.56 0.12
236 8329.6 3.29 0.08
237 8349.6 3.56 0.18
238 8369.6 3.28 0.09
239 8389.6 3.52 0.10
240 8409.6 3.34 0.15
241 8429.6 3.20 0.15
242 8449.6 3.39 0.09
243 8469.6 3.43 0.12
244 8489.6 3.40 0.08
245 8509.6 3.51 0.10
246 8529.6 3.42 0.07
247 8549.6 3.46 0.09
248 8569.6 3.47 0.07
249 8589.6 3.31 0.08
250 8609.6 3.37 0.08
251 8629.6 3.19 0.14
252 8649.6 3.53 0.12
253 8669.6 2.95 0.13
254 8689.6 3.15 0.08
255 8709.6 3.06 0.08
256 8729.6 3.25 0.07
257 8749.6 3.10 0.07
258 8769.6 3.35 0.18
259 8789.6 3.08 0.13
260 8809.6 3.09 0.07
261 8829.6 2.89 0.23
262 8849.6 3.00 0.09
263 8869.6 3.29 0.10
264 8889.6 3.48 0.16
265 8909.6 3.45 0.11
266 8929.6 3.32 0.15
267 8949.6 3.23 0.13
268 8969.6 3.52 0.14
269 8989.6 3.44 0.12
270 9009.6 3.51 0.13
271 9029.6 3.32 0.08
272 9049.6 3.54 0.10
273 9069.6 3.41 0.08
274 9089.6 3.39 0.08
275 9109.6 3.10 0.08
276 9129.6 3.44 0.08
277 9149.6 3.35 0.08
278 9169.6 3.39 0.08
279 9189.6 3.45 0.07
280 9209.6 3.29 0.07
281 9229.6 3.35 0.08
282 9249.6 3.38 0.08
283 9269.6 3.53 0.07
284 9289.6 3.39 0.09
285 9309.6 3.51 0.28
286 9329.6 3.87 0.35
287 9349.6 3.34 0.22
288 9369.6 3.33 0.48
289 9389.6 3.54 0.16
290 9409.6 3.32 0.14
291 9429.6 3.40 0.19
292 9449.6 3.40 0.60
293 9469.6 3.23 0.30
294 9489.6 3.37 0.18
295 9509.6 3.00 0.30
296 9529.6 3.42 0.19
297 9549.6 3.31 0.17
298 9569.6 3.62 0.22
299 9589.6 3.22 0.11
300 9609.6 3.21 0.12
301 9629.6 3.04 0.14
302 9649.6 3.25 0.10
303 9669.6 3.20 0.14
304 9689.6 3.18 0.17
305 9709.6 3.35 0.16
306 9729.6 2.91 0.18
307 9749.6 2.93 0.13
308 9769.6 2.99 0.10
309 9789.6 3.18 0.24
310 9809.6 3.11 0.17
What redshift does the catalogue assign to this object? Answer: 0.23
